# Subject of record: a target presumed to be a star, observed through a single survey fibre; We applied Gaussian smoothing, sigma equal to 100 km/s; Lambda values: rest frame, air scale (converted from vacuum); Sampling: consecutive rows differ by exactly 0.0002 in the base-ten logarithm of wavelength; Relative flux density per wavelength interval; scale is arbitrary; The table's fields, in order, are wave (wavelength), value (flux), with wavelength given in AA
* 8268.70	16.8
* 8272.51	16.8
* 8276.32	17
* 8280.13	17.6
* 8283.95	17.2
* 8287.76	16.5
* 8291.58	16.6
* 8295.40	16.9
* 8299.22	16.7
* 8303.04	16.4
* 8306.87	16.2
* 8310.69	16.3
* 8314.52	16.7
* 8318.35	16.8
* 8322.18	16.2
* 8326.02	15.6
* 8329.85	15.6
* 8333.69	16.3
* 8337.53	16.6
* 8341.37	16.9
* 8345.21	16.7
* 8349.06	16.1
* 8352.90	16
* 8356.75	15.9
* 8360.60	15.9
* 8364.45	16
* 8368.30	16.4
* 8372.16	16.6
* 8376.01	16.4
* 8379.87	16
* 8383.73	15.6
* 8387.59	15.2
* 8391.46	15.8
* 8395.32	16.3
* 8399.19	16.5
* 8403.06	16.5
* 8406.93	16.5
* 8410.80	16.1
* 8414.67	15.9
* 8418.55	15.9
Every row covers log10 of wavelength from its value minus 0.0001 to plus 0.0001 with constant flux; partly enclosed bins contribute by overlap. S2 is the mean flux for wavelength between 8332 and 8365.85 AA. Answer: 16.3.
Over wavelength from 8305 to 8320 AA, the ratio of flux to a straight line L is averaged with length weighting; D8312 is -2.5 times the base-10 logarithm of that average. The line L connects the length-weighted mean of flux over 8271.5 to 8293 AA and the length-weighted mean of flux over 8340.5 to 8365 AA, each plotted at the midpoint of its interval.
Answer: 0.009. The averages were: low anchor 17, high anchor 16.2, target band 16.5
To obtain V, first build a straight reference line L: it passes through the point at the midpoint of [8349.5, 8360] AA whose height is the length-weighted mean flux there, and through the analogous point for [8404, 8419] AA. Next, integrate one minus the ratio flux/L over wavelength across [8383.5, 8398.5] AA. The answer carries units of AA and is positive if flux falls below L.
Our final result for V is 0.26 AA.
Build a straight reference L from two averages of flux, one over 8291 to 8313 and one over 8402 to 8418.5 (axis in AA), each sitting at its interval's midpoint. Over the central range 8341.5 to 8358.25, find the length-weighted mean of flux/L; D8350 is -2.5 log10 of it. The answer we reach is 0.01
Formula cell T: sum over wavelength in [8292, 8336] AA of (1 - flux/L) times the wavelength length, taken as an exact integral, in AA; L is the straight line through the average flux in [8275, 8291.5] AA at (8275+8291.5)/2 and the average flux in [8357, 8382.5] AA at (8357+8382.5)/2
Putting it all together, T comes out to 1.0 AA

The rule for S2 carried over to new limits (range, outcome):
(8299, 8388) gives 16.2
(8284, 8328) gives 16.5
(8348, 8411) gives 16.1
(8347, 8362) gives 16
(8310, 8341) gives 16.3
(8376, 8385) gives 15.9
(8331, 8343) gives 16.5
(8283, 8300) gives 16.8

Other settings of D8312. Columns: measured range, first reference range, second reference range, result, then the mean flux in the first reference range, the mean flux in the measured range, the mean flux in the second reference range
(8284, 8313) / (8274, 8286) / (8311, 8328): 0.02 mag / 17.2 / 16.6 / 16.3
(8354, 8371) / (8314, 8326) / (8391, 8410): 0.02 mag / 16.4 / 16.1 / 16.4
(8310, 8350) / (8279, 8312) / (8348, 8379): 0.01 mag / 16.7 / 16.3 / 16.2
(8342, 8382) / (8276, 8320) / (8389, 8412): 0.01 mag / 16.7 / 16.2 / 16.3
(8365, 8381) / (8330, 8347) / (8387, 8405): 0.00 mag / 16.5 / 16.3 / 16.1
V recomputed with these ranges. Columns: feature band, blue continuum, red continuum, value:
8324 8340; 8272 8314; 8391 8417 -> 0.5 AA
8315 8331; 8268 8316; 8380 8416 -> 0.4 AA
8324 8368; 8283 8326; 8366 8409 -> 0.5 AA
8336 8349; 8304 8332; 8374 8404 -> -0.4 AA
